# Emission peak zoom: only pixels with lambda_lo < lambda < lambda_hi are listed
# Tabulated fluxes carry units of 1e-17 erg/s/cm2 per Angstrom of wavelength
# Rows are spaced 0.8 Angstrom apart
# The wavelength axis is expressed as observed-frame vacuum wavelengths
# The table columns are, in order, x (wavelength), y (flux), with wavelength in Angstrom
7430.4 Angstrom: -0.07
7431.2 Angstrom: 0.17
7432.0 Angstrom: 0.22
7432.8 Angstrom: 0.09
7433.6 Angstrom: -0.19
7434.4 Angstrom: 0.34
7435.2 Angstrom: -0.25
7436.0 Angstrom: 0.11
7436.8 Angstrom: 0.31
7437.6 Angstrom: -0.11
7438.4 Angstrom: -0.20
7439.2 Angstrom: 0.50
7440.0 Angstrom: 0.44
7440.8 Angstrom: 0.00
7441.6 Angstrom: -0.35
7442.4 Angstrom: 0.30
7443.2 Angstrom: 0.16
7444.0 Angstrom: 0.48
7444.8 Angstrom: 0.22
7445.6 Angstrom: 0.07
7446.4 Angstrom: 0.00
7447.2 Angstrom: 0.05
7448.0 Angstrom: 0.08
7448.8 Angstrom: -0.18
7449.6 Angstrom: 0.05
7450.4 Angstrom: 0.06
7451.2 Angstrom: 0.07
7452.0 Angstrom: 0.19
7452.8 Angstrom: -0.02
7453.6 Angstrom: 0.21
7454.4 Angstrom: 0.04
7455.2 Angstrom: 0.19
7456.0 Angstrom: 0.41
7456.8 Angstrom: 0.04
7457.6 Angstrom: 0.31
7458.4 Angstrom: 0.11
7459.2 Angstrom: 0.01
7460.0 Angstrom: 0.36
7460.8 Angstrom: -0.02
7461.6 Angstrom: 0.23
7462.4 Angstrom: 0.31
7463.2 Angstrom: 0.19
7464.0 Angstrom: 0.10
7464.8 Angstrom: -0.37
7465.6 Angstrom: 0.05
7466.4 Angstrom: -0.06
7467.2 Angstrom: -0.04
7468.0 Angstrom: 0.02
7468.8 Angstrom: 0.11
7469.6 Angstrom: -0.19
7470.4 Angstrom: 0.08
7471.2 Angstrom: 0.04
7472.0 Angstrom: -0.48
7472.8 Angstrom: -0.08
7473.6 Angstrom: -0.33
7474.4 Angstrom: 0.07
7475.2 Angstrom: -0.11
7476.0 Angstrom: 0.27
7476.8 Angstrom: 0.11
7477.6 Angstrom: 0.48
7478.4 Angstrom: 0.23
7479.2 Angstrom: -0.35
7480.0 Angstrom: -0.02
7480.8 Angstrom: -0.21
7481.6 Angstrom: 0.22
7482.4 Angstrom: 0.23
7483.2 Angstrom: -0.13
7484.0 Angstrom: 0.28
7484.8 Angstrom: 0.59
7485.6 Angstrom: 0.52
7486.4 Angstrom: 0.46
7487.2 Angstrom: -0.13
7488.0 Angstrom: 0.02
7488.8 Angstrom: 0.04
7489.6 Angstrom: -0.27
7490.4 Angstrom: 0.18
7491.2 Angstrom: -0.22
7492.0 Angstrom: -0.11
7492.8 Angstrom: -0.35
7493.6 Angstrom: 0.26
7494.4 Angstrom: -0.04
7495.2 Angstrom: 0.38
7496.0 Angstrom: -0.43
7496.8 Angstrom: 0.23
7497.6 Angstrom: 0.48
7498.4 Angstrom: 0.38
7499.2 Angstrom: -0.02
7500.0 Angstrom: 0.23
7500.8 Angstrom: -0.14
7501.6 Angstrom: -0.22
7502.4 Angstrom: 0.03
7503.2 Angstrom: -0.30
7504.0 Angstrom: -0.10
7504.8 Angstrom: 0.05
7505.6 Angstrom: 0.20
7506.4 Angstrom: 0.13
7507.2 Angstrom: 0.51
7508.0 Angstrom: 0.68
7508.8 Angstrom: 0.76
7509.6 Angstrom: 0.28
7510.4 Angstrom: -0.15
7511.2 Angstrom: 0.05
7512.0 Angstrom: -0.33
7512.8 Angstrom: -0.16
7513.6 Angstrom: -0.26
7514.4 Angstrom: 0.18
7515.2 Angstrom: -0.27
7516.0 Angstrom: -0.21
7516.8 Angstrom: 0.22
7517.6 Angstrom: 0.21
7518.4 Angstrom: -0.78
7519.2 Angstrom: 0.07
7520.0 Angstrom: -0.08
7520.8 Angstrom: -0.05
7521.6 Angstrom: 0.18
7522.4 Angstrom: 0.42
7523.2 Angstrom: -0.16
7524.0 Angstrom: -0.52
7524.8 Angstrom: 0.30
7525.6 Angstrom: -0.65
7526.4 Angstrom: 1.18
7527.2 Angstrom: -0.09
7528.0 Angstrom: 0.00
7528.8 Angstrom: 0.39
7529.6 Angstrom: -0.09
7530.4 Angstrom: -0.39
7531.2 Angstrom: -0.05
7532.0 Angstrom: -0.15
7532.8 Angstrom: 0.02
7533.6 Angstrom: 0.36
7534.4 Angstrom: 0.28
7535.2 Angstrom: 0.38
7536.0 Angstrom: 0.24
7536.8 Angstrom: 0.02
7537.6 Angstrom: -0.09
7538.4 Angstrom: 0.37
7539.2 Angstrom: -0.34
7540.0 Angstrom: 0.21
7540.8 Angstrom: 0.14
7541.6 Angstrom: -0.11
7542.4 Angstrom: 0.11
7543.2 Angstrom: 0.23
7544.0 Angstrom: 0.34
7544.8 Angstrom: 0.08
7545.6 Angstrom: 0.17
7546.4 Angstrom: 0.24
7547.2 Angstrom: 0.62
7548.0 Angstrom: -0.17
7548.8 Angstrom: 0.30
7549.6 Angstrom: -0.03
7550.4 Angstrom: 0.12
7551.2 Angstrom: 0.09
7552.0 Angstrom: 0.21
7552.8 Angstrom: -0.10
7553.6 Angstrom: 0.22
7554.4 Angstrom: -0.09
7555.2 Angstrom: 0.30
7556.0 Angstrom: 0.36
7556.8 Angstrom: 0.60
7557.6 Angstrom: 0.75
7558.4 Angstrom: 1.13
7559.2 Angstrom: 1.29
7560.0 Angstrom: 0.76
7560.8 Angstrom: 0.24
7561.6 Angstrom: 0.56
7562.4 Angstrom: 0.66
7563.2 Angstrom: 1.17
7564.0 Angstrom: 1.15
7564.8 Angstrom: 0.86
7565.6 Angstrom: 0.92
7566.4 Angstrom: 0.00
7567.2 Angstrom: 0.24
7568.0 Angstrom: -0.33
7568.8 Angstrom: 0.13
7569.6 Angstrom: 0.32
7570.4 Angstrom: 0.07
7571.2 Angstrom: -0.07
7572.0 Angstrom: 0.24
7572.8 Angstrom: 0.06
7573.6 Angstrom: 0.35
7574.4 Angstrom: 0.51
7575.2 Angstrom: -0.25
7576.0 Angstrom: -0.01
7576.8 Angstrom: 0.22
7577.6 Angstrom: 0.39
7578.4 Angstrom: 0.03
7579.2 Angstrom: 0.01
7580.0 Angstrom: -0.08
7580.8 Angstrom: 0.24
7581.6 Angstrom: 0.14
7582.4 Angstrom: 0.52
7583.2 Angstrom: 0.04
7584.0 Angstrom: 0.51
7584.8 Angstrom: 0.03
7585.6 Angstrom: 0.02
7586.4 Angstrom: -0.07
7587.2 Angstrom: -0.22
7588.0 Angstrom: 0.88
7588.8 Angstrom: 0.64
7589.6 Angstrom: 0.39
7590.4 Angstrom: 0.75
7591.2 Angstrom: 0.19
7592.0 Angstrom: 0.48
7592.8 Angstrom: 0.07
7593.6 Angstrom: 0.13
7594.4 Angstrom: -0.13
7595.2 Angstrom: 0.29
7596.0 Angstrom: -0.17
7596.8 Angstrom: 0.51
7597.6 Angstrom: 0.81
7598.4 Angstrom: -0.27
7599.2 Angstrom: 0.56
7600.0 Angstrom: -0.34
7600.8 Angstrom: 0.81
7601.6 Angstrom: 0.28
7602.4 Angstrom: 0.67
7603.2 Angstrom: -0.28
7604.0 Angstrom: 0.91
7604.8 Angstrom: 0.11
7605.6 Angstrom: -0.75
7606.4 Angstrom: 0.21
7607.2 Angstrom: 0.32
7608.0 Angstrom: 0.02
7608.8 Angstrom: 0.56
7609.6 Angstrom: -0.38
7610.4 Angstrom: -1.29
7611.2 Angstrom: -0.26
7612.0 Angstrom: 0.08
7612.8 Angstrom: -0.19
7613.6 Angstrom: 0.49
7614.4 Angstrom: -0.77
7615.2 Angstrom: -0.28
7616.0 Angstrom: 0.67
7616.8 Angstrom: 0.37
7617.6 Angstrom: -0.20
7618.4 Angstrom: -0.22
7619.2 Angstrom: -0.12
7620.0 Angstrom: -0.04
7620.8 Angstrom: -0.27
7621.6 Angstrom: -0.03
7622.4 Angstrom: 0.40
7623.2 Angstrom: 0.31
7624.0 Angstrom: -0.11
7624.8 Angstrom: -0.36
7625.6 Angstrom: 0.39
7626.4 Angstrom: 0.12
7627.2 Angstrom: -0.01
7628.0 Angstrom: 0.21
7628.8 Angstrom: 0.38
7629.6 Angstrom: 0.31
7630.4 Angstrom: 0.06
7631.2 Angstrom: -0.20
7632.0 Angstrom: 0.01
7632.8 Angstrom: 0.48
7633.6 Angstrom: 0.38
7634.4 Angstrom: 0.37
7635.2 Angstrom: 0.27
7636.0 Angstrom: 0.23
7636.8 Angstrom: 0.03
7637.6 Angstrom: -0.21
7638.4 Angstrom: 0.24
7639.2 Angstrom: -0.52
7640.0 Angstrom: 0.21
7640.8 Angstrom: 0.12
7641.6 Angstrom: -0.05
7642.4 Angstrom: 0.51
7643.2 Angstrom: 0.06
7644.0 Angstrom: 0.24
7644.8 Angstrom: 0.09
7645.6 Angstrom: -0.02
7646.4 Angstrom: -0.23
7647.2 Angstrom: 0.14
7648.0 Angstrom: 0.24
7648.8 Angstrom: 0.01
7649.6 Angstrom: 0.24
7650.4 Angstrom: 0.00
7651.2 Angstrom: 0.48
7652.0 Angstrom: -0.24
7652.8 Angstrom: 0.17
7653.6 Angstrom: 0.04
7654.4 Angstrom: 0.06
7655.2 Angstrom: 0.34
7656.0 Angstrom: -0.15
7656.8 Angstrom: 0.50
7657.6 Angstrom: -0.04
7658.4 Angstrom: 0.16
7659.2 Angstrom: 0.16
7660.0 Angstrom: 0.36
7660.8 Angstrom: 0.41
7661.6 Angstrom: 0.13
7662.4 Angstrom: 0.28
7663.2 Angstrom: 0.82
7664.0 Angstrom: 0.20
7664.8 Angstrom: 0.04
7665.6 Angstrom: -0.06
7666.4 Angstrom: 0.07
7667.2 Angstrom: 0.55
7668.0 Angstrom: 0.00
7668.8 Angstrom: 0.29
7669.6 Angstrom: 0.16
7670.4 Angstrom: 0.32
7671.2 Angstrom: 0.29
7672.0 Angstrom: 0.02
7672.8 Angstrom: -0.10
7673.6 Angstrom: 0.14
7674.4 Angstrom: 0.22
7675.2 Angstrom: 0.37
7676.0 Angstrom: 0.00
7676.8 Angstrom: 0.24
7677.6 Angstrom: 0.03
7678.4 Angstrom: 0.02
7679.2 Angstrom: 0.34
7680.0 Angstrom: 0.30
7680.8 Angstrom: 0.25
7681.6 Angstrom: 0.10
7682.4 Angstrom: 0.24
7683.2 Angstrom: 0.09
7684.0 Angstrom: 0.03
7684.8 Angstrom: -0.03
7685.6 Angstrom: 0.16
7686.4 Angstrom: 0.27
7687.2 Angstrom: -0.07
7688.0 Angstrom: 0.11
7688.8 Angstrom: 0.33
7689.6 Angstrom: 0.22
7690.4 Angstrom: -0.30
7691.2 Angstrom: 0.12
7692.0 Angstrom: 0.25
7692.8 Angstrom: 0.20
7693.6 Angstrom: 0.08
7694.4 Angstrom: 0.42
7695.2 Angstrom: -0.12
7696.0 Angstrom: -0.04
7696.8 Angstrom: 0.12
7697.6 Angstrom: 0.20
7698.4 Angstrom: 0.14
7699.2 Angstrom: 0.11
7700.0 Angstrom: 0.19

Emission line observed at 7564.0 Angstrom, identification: [O II] 3727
